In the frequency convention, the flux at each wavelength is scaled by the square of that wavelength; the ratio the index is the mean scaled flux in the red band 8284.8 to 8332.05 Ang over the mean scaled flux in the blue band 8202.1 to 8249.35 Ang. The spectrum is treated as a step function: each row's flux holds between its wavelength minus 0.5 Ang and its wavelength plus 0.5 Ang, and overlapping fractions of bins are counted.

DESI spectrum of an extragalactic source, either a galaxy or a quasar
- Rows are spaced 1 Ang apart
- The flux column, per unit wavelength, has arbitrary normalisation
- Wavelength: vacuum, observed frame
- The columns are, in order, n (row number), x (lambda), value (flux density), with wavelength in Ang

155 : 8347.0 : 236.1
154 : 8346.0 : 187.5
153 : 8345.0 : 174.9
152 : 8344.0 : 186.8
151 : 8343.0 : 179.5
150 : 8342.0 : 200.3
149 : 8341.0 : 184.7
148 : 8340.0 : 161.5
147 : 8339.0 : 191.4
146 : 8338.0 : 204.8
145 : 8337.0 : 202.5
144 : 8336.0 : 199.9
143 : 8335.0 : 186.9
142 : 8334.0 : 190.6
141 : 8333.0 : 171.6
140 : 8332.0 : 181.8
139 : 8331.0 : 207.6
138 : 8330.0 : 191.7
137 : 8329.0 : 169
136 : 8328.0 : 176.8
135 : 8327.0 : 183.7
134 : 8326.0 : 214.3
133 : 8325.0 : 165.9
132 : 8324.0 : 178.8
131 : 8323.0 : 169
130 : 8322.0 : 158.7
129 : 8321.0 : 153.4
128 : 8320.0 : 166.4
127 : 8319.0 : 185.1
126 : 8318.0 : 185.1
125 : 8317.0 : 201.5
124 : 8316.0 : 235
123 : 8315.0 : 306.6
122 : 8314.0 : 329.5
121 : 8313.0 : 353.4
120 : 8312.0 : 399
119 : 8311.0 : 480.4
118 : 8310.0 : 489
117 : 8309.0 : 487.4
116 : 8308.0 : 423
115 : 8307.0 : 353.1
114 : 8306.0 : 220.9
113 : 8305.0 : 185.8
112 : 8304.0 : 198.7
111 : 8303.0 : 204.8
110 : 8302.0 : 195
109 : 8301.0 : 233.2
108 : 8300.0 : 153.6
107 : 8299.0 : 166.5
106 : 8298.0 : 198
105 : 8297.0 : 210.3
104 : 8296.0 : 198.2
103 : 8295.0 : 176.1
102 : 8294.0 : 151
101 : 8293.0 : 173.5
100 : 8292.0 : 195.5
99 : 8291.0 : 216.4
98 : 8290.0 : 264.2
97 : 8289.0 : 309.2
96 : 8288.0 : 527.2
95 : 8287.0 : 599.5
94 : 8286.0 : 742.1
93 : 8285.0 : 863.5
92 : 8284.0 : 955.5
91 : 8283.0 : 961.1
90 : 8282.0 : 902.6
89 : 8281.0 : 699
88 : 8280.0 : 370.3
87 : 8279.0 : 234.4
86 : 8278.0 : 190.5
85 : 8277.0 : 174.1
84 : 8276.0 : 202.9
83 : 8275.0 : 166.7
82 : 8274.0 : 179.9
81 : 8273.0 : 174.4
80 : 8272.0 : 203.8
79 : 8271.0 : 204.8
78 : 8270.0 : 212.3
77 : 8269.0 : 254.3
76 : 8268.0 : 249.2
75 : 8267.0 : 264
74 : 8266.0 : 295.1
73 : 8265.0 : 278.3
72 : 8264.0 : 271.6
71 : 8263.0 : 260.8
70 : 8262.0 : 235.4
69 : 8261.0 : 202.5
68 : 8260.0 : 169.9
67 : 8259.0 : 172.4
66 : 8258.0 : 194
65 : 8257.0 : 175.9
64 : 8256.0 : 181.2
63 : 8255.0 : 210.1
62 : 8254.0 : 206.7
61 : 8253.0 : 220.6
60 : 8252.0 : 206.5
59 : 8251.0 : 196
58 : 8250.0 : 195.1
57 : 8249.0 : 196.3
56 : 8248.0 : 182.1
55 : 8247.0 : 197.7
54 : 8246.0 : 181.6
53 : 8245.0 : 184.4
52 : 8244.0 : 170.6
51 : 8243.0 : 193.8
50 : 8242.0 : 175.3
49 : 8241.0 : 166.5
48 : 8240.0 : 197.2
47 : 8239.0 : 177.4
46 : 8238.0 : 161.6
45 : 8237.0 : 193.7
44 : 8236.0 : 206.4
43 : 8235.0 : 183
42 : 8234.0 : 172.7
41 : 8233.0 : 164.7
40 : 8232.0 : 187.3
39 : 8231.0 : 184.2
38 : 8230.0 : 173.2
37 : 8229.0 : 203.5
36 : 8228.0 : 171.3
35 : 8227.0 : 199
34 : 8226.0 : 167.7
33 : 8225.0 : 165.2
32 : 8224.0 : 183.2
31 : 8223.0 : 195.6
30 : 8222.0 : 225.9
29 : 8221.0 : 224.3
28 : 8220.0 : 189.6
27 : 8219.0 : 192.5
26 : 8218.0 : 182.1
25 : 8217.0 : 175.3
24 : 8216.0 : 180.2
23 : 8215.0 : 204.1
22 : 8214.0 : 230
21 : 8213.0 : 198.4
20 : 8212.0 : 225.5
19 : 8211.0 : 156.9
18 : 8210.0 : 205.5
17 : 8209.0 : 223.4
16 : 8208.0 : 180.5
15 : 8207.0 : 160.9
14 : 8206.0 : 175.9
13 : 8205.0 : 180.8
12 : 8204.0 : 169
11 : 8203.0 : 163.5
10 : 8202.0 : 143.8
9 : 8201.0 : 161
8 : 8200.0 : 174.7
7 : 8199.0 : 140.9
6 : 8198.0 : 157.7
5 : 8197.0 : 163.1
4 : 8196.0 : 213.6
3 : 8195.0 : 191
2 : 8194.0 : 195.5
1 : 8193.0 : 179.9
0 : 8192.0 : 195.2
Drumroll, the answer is 1.48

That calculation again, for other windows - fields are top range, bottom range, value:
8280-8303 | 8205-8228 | 2.16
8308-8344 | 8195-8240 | 1.29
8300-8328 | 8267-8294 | 0.67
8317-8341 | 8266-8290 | 0.45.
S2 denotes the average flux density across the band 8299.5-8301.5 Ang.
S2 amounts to 193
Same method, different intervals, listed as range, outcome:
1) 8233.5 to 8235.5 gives 178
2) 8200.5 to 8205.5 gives 164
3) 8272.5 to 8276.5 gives 181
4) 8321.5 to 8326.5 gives 177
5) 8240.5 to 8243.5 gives 179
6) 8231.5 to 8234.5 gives 175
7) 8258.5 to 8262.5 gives 195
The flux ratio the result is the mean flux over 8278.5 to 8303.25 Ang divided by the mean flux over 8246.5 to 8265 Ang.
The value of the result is 1.93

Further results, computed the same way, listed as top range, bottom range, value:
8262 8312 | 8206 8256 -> 1.75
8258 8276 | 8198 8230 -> 1.20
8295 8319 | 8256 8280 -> 1.26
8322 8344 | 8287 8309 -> 0.74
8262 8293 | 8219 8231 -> 1.97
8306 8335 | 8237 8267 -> 1.24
